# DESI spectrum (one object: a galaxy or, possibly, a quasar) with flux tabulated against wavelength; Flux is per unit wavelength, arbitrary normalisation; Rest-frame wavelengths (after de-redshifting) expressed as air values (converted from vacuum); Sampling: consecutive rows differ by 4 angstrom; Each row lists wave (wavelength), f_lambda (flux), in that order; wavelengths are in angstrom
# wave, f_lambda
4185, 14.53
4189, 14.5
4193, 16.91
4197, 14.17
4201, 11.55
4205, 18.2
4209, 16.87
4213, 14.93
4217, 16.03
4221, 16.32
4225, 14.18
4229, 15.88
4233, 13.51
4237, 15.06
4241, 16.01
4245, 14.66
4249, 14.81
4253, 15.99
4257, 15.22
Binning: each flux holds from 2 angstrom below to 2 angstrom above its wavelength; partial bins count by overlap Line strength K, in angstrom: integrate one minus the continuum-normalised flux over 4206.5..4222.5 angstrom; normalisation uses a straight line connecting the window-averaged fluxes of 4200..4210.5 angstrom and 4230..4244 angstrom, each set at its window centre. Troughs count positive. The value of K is -0.5 angstrom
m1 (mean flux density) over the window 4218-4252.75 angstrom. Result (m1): 15.1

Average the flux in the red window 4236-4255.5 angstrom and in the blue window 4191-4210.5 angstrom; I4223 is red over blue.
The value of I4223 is 1.0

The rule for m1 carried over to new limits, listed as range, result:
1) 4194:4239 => 15.2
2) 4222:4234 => 14.8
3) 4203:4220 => 16.5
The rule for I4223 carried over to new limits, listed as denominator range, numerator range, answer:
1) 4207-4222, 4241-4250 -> 0.94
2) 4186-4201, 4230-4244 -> 1.02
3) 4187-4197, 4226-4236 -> 0.95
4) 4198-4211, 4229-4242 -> 0.97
